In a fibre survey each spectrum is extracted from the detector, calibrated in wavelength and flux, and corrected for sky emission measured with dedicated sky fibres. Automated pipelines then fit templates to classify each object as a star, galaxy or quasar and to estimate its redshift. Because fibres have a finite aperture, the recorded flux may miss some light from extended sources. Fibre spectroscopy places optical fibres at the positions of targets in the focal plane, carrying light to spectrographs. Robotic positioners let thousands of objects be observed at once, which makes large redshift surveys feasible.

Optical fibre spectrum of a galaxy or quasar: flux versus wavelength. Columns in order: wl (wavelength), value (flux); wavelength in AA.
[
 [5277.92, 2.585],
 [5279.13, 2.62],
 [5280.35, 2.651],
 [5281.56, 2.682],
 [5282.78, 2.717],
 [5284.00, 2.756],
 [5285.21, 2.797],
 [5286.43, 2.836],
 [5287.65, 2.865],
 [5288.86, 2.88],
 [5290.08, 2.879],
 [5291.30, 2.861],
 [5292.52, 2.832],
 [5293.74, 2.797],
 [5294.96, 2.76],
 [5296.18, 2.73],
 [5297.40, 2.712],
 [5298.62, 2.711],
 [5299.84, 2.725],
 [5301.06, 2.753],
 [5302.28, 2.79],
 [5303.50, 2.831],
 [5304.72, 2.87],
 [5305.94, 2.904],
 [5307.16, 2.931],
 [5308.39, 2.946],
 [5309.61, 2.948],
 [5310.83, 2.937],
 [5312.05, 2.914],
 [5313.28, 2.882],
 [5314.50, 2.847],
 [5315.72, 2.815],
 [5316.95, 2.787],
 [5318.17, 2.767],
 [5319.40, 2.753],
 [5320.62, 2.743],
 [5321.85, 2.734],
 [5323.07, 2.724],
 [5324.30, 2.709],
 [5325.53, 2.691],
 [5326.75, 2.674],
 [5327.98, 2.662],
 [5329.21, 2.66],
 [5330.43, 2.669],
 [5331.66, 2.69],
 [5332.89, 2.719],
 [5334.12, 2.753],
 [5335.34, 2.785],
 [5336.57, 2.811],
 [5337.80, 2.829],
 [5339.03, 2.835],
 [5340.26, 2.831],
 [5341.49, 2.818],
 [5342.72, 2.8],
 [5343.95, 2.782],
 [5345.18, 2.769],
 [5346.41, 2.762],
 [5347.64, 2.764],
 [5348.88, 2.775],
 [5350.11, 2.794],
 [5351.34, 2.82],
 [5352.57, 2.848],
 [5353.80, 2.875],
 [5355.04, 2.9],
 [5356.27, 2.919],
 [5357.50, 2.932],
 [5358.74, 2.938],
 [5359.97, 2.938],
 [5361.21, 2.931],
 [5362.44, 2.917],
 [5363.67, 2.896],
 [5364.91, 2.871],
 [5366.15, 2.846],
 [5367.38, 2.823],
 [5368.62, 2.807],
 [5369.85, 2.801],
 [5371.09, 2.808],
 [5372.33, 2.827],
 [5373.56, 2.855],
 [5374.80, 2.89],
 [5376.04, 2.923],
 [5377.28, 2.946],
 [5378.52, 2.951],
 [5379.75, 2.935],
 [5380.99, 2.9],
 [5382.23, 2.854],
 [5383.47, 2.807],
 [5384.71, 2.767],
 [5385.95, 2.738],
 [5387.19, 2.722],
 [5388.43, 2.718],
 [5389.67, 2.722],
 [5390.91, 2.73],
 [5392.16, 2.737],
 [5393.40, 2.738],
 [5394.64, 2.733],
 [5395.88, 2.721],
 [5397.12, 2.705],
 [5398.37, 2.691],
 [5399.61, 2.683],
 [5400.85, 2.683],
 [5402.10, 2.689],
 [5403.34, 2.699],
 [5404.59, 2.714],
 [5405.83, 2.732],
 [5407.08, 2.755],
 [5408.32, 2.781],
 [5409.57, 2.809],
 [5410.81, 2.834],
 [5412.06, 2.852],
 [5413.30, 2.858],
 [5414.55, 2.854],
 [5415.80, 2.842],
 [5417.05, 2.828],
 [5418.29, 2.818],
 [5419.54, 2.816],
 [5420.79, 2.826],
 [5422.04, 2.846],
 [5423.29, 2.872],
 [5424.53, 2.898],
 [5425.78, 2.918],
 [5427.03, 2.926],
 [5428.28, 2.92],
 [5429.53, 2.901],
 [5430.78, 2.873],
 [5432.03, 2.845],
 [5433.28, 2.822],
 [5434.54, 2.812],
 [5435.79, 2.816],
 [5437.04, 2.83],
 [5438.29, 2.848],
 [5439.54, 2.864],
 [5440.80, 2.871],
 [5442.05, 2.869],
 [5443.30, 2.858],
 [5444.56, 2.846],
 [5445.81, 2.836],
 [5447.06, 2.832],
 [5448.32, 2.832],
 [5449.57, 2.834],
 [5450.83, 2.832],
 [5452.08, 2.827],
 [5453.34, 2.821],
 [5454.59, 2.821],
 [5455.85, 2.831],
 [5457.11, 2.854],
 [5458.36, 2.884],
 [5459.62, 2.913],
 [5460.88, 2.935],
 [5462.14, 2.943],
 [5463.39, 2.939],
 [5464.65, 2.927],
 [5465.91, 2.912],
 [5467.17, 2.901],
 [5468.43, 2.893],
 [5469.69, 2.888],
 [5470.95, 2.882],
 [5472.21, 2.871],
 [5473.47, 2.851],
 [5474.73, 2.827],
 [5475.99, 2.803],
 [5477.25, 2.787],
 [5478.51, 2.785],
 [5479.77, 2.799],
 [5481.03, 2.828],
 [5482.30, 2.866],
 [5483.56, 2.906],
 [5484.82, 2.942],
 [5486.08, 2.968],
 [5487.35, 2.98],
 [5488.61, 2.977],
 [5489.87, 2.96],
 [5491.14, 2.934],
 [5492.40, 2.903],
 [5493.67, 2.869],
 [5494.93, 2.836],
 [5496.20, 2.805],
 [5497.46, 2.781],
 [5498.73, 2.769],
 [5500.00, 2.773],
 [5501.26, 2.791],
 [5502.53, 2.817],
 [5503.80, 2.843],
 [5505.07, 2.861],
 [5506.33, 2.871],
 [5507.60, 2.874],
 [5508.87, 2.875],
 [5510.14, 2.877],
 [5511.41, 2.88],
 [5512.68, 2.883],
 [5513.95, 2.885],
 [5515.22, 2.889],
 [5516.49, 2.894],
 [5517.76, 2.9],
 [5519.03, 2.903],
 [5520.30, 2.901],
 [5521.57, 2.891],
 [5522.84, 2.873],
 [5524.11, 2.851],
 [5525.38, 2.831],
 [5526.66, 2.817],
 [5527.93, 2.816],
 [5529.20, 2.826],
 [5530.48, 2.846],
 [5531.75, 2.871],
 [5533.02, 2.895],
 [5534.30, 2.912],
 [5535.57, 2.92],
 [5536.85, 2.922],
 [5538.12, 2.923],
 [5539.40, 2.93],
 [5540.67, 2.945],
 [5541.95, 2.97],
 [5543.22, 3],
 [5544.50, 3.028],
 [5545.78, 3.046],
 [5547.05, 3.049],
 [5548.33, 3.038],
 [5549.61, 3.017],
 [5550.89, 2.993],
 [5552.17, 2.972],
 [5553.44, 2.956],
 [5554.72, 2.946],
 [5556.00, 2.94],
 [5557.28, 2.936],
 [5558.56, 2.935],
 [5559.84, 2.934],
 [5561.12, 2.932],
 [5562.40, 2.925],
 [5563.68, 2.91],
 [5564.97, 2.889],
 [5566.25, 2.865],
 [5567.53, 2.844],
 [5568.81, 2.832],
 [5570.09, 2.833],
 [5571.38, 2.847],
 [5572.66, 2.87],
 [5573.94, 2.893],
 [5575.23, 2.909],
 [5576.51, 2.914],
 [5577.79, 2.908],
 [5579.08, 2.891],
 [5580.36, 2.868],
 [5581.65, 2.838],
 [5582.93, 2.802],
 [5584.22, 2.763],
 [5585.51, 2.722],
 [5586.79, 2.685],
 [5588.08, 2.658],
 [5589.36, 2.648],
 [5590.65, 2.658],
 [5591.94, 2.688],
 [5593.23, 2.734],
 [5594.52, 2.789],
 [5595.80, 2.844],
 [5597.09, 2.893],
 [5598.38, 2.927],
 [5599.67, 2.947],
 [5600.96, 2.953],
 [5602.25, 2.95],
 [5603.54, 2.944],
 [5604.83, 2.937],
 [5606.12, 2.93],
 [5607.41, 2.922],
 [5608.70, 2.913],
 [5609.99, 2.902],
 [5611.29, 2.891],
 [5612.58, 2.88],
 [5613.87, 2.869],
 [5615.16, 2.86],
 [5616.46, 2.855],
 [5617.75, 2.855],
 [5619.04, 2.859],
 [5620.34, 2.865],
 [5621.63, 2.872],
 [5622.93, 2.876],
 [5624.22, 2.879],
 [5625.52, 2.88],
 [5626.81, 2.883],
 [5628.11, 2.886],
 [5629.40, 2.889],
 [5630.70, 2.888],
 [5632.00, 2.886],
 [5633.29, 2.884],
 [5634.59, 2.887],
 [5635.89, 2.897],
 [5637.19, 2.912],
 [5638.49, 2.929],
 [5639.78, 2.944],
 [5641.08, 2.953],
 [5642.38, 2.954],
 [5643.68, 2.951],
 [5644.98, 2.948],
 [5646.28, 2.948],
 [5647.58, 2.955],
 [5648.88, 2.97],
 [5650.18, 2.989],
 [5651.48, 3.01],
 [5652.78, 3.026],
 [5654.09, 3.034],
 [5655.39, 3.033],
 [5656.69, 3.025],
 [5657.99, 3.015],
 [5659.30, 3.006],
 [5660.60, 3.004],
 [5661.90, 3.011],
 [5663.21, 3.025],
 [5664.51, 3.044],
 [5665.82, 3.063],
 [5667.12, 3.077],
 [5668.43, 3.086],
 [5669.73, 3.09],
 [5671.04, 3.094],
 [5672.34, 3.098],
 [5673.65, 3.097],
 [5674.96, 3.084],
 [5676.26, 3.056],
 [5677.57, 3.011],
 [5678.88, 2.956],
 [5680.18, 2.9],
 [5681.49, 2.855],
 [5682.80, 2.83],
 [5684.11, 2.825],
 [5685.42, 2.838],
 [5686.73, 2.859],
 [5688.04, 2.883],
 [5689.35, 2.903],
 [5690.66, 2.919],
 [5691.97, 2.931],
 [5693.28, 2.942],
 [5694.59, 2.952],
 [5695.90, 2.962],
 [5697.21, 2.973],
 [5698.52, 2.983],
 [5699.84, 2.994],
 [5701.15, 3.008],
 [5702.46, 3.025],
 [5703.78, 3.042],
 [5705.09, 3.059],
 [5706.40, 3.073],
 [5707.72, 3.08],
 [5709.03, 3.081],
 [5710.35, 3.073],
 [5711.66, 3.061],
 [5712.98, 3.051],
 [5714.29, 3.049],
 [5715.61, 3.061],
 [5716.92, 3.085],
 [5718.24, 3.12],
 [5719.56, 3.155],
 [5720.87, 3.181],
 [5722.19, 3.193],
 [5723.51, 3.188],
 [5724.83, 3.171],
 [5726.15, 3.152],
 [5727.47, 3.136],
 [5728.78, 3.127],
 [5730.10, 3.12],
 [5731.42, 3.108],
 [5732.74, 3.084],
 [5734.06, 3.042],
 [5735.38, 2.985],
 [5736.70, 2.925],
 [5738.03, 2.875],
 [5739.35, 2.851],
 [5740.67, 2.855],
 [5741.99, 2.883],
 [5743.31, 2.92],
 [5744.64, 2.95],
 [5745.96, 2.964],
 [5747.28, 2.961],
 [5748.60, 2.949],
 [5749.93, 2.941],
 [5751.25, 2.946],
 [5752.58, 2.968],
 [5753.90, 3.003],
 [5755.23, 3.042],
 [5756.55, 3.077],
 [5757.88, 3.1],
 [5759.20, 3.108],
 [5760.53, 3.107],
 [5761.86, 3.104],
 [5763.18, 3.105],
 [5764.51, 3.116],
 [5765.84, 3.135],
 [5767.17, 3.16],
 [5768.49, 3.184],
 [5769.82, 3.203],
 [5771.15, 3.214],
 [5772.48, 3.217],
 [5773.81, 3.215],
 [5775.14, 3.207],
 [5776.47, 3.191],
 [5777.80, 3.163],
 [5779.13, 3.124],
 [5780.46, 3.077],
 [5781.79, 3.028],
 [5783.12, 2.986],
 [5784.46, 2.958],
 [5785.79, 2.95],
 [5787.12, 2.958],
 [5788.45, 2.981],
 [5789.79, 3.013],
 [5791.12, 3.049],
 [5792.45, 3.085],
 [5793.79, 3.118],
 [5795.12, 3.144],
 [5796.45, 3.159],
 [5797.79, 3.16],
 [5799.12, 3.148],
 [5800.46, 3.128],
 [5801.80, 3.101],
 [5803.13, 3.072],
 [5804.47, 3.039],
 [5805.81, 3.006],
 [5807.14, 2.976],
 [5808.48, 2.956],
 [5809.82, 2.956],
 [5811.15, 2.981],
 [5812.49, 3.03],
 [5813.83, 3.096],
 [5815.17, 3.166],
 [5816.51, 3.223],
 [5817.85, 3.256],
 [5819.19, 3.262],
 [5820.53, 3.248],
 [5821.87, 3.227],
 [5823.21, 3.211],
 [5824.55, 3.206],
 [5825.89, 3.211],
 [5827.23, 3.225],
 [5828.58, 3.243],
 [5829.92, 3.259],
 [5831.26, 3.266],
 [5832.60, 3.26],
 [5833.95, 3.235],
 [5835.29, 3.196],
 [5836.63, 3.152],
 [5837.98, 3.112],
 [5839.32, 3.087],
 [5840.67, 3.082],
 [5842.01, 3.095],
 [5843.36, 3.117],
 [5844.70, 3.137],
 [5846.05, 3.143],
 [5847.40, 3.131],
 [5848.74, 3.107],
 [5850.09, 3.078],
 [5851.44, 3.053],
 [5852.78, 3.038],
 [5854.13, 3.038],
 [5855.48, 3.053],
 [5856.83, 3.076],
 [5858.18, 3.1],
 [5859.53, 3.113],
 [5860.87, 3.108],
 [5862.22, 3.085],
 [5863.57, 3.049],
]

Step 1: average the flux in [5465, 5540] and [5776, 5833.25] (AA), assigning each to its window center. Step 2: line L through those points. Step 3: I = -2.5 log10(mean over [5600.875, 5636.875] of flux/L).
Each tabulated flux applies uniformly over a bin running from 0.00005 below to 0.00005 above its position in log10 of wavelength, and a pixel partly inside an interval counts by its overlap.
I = 0.027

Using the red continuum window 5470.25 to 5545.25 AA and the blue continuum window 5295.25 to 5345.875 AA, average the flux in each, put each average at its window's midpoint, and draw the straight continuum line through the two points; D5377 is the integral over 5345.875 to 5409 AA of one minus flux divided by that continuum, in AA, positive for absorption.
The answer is 0.1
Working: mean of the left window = 2.79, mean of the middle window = 2.81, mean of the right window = 2.88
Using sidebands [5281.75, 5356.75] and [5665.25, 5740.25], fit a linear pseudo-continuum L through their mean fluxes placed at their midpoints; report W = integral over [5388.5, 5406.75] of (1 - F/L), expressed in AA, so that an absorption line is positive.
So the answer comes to 0.83 AA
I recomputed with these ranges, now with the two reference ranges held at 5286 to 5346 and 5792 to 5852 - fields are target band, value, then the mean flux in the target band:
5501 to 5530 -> 0.025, 2.86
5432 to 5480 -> 0.013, 2.86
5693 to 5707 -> 0.018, 3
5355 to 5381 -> -0.022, 2.89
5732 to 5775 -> 0.018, 3.04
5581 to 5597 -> 0.090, 2.74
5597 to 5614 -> 0.026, 2.92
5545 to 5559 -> -0.012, 2.99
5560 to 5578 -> 0.030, 2.88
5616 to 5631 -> 0.047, 2.87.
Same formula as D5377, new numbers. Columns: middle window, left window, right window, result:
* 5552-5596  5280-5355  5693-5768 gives 1.5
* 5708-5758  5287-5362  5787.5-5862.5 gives 0.4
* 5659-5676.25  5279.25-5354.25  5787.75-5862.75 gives -0.2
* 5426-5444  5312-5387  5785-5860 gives 0.0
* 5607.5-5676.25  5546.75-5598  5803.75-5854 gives -0.5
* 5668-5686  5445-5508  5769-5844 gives 0.2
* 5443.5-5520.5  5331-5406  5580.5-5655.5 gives -0.7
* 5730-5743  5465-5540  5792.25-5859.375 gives 0.4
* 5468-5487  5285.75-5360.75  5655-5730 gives 0.3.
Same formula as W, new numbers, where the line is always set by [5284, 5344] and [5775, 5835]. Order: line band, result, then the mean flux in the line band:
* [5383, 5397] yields 0.5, 2.74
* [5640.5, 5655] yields 0.2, 2.98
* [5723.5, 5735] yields -0.2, 3.12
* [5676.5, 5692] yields 0.7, 2.89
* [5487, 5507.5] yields 0.4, 2.86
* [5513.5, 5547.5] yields 0.3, 2.91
